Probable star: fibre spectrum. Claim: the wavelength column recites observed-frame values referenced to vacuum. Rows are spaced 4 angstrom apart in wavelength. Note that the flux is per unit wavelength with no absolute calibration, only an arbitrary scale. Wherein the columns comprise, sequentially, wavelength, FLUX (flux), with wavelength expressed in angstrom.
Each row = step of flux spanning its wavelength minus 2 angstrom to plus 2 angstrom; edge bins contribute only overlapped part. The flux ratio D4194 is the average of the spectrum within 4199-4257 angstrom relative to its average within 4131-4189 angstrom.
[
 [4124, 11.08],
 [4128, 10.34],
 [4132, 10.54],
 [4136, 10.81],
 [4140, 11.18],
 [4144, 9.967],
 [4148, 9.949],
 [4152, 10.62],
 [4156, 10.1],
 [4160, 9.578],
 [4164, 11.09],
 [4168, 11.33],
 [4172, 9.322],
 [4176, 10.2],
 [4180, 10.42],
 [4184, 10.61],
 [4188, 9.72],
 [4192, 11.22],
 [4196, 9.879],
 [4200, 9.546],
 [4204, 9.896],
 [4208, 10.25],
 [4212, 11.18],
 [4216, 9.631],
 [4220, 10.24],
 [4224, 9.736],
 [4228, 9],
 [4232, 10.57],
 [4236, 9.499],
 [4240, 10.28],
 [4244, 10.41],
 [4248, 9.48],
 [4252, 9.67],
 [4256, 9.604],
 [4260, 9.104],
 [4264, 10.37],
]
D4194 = 0.96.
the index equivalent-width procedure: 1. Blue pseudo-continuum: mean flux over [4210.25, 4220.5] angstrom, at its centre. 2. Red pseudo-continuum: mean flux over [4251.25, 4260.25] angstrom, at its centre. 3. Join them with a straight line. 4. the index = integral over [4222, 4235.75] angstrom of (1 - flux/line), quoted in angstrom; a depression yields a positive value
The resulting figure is 0.4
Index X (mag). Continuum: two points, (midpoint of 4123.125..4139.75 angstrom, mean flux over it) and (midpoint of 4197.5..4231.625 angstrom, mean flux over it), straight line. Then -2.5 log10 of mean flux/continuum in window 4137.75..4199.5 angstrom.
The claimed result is 0.01 mag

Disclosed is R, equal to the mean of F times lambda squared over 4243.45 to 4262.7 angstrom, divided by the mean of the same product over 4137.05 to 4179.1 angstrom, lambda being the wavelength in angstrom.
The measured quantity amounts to 0.97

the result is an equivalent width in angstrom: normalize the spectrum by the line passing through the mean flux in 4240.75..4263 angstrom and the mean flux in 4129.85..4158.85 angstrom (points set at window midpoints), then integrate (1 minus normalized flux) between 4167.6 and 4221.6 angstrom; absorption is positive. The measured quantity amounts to -0.6 angstrom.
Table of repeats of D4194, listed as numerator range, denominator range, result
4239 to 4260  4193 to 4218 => 0.97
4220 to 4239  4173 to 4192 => 0.95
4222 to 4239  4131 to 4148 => 0.92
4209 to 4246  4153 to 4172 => 0.97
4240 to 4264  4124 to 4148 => 0.92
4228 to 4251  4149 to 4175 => 0.96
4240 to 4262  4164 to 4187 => 0.93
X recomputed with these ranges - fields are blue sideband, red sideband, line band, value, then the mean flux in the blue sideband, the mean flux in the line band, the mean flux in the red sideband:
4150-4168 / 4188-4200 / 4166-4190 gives 0.01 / 10.5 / 10.3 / 10.2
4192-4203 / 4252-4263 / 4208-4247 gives -0.03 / 10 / 10.1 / 9.5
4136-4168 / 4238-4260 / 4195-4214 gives -0.01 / 10.4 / 10.2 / 9.82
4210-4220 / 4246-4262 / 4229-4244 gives -0.02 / 10.4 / 10.1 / 9.46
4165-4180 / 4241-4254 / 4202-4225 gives -0.01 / 10.4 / 10.2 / 9.89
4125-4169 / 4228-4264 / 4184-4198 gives -0.01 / 10.5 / 10.3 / 9.81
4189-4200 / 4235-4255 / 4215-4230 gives 0.04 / 10.3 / 9.65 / 9.87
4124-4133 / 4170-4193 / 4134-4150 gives 0.00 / 10.6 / 10.5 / 10.2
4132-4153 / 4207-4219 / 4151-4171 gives 0.00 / 10.5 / 10.5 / 10.4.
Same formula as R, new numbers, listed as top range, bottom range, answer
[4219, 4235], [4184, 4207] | 0.99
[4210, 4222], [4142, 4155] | 1.05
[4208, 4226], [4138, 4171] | 1.01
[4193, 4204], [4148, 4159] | 0.99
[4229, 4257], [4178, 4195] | 0.97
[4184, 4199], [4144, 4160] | 1.04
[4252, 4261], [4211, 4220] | 0.94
